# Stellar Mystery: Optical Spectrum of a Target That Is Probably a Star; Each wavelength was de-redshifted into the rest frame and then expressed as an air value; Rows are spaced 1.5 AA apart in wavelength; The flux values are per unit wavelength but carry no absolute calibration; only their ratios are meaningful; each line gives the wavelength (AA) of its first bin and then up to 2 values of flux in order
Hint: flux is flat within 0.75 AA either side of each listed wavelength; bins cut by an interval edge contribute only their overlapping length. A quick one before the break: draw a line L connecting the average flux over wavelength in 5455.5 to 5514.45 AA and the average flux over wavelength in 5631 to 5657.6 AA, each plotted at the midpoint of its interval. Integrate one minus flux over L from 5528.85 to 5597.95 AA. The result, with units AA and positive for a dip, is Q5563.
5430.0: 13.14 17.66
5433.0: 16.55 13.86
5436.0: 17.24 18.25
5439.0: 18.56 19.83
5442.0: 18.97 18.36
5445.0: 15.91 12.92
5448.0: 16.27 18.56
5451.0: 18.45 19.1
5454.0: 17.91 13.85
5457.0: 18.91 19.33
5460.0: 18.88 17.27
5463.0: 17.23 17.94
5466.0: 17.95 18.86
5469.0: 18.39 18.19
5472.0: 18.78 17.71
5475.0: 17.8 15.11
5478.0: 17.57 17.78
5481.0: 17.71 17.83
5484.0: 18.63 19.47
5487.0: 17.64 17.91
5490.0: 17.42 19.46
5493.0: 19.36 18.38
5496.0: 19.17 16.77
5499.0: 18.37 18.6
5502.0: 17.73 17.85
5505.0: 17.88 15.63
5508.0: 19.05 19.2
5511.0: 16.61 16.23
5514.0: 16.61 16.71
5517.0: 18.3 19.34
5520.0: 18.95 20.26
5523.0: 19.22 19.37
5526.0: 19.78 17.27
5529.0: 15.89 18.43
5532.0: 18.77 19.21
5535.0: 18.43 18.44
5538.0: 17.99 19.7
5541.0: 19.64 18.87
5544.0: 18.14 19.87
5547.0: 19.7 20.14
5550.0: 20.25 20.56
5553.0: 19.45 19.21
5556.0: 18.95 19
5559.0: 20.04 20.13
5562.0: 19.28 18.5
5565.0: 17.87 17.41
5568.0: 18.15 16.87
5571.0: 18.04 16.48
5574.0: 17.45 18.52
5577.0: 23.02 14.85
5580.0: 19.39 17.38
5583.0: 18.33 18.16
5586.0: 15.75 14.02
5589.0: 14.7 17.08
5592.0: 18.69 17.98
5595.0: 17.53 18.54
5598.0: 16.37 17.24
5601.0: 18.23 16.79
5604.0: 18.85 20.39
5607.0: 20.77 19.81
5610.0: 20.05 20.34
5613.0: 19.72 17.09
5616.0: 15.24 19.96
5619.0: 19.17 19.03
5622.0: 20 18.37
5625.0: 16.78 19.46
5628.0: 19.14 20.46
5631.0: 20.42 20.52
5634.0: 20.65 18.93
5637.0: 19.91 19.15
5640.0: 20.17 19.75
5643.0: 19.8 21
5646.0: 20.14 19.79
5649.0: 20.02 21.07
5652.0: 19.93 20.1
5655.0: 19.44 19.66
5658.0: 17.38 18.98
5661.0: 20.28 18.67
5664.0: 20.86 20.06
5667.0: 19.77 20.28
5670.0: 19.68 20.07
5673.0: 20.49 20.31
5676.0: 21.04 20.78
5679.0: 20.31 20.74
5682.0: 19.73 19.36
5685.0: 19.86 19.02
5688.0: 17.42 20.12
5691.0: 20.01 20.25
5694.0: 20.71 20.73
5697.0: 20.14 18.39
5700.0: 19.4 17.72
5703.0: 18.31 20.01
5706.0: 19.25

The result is 2.1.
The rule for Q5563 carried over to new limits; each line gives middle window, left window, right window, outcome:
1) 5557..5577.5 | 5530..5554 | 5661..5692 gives 0.8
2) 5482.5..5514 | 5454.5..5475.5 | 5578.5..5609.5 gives -0.2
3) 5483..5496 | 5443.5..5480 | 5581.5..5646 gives -0.6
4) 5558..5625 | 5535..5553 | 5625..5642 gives 4.6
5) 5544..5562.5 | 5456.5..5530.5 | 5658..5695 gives -1.0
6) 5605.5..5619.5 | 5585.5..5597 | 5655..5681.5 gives -1.2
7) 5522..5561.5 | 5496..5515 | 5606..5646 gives -2.0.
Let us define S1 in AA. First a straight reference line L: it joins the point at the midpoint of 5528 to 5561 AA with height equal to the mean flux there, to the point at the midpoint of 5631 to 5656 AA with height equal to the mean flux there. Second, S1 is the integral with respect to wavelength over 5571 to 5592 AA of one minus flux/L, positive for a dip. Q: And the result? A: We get 2.2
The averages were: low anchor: 19.1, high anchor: 20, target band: 17.4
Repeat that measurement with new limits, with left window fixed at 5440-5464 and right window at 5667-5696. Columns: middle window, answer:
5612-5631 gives 0.6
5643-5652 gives -0.3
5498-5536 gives 0.3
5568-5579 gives 0.5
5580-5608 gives 2.1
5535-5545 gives -0.1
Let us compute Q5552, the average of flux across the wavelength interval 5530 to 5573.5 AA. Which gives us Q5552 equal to 18.9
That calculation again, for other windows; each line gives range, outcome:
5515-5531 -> 18.5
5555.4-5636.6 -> 18.4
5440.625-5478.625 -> 17.6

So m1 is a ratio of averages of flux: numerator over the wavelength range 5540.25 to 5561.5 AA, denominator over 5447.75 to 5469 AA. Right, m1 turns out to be 1.09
